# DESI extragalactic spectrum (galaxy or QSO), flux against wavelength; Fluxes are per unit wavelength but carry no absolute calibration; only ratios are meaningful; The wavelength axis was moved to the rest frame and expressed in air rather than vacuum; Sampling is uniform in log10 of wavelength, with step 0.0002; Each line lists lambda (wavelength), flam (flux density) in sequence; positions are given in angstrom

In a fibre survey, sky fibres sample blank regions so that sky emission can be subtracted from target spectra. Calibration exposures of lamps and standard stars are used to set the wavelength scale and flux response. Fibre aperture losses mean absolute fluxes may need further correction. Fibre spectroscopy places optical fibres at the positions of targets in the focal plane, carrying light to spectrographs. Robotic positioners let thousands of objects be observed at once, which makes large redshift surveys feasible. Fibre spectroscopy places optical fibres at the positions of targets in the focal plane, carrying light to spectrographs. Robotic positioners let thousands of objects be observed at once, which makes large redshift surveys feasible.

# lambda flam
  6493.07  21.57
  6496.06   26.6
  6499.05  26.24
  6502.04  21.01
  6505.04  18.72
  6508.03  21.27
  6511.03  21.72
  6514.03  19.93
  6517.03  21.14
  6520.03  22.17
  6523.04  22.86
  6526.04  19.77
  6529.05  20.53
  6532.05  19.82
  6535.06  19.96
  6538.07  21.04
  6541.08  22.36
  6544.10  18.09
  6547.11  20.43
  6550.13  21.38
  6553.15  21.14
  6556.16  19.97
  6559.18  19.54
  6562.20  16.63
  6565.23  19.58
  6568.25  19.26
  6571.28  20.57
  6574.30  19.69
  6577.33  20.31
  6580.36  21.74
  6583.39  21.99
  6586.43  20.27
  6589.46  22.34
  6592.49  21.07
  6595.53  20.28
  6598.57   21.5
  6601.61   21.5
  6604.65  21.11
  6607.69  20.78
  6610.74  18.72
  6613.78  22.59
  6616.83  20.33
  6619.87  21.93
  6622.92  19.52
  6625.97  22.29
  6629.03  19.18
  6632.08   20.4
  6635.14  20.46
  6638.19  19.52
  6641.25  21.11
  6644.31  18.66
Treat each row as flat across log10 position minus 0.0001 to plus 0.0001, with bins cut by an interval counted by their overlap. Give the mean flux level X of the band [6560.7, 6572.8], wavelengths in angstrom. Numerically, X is 19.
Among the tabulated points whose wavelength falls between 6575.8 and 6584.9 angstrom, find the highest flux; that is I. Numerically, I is 21.99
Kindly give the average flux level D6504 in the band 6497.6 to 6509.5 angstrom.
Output 21.8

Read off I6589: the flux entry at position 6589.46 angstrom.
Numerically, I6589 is 22.34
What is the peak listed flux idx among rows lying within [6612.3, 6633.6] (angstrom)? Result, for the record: 22.59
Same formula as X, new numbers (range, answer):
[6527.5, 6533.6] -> 20.2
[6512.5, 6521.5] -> 21.1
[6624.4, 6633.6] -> 20.6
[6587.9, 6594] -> 21.7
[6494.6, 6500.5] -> 26.4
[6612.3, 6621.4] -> 21.6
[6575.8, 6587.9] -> 21.1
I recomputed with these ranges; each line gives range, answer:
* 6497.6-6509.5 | 26.24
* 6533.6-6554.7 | 22.36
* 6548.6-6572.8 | 21.38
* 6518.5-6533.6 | 22.86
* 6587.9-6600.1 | 22.34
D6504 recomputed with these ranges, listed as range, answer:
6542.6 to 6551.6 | 20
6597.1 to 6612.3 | 20.7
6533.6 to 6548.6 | 20.4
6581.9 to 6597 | 21.2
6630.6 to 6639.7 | 20.1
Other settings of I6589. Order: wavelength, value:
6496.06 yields 26.6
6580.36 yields 21.74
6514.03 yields 19.93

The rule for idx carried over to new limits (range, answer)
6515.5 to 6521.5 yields 22.17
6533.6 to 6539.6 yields 21.04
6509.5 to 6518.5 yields 21.72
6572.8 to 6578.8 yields 20.31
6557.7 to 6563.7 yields 19.54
